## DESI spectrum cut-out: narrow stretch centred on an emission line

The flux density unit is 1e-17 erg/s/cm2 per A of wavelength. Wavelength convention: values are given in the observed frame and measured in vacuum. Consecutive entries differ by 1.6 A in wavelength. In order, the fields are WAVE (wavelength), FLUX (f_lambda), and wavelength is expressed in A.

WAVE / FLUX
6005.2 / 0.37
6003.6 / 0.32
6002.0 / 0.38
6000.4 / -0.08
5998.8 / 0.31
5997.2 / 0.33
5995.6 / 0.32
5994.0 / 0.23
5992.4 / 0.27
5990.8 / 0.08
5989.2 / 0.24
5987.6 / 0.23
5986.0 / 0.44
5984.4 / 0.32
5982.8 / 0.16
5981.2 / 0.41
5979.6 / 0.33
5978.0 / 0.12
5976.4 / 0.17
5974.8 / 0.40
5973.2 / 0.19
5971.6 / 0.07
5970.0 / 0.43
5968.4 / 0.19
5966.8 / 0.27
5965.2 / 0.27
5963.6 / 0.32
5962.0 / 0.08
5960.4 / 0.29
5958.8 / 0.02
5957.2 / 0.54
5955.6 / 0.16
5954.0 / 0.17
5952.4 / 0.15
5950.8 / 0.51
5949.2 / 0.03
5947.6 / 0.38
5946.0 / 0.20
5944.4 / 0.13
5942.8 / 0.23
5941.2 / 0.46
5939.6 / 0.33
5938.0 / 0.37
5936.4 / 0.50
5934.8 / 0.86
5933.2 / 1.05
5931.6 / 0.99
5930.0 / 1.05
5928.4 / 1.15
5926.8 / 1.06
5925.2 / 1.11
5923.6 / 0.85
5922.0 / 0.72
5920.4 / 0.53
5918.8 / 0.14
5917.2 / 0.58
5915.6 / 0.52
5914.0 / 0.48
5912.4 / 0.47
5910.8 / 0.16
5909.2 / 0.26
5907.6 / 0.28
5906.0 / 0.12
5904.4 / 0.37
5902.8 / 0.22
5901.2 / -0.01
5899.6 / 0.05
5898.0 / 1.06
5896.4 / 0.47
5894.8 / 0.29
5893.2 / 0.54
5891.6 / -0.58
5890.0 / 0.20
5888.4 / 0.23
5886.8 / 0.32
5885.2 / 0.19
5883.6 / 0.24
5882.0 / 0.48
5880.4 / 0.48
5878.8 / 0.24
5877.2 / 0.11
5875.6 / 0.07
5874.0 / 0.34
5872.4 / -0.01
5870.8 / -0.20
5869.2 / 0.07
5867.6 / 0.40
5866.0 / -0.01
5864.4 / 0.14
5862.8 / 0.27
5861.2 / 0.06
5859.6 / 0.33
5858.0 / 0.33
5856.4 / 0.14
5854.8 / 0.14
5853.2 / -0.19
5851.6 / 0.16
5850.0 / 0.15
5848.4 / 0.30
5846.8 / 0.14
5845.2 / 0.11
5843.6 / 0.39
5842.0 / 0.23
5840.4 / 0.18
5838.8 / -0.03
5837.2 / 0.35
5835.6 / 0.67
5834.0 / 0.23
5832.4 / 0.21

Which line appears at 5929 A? [O II] 3727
